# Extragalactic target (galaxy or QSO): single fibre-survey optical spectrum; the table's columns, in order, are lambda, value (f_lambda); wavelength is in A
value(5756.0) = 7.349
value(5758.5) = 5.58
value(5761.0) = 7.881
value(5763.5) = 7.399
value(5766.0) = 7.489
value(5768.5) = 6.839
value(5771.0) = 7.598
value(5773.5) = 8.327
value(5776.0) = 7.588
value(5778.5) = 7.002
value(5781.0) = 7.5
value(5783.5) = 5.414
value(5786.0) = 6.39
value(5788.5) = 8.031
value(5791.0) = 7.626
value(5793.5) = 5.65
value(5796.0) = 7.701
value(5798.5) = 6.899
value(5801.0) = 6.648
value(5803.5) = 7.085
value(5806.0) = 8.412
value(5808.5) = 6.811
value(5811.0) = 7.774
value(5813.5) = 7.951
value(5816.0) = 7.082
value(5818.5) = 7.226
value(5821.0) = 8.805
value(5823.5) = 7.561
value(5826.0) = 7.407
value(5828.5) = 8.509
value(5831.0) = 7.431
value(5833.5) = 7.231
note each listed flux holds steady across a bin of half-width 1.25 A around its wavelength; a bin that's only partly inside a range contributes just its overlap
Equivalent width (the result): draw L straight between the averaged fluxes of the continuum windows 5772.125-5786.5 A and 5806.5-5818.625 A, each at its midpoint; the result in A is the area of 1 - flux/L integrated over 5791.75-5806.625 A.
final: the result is 0.6 A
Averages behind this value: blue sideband 7.08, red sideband 7.45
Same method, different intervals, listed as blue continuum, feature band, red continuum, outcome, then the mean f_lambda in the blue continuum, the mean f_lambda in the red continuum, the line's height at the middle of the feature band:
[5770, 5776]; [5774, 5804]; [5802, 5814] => 2.9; 7.9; 7.57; 7.75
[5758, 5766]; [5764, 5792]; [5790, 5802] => -0.9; 7.17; 6.9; 7.04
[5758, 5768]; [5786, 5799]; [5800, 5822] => 0.5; 7.18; 7.53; 7.39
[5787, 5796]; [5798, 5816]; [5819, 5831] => 0.4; 7.17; 7.95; 7.53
